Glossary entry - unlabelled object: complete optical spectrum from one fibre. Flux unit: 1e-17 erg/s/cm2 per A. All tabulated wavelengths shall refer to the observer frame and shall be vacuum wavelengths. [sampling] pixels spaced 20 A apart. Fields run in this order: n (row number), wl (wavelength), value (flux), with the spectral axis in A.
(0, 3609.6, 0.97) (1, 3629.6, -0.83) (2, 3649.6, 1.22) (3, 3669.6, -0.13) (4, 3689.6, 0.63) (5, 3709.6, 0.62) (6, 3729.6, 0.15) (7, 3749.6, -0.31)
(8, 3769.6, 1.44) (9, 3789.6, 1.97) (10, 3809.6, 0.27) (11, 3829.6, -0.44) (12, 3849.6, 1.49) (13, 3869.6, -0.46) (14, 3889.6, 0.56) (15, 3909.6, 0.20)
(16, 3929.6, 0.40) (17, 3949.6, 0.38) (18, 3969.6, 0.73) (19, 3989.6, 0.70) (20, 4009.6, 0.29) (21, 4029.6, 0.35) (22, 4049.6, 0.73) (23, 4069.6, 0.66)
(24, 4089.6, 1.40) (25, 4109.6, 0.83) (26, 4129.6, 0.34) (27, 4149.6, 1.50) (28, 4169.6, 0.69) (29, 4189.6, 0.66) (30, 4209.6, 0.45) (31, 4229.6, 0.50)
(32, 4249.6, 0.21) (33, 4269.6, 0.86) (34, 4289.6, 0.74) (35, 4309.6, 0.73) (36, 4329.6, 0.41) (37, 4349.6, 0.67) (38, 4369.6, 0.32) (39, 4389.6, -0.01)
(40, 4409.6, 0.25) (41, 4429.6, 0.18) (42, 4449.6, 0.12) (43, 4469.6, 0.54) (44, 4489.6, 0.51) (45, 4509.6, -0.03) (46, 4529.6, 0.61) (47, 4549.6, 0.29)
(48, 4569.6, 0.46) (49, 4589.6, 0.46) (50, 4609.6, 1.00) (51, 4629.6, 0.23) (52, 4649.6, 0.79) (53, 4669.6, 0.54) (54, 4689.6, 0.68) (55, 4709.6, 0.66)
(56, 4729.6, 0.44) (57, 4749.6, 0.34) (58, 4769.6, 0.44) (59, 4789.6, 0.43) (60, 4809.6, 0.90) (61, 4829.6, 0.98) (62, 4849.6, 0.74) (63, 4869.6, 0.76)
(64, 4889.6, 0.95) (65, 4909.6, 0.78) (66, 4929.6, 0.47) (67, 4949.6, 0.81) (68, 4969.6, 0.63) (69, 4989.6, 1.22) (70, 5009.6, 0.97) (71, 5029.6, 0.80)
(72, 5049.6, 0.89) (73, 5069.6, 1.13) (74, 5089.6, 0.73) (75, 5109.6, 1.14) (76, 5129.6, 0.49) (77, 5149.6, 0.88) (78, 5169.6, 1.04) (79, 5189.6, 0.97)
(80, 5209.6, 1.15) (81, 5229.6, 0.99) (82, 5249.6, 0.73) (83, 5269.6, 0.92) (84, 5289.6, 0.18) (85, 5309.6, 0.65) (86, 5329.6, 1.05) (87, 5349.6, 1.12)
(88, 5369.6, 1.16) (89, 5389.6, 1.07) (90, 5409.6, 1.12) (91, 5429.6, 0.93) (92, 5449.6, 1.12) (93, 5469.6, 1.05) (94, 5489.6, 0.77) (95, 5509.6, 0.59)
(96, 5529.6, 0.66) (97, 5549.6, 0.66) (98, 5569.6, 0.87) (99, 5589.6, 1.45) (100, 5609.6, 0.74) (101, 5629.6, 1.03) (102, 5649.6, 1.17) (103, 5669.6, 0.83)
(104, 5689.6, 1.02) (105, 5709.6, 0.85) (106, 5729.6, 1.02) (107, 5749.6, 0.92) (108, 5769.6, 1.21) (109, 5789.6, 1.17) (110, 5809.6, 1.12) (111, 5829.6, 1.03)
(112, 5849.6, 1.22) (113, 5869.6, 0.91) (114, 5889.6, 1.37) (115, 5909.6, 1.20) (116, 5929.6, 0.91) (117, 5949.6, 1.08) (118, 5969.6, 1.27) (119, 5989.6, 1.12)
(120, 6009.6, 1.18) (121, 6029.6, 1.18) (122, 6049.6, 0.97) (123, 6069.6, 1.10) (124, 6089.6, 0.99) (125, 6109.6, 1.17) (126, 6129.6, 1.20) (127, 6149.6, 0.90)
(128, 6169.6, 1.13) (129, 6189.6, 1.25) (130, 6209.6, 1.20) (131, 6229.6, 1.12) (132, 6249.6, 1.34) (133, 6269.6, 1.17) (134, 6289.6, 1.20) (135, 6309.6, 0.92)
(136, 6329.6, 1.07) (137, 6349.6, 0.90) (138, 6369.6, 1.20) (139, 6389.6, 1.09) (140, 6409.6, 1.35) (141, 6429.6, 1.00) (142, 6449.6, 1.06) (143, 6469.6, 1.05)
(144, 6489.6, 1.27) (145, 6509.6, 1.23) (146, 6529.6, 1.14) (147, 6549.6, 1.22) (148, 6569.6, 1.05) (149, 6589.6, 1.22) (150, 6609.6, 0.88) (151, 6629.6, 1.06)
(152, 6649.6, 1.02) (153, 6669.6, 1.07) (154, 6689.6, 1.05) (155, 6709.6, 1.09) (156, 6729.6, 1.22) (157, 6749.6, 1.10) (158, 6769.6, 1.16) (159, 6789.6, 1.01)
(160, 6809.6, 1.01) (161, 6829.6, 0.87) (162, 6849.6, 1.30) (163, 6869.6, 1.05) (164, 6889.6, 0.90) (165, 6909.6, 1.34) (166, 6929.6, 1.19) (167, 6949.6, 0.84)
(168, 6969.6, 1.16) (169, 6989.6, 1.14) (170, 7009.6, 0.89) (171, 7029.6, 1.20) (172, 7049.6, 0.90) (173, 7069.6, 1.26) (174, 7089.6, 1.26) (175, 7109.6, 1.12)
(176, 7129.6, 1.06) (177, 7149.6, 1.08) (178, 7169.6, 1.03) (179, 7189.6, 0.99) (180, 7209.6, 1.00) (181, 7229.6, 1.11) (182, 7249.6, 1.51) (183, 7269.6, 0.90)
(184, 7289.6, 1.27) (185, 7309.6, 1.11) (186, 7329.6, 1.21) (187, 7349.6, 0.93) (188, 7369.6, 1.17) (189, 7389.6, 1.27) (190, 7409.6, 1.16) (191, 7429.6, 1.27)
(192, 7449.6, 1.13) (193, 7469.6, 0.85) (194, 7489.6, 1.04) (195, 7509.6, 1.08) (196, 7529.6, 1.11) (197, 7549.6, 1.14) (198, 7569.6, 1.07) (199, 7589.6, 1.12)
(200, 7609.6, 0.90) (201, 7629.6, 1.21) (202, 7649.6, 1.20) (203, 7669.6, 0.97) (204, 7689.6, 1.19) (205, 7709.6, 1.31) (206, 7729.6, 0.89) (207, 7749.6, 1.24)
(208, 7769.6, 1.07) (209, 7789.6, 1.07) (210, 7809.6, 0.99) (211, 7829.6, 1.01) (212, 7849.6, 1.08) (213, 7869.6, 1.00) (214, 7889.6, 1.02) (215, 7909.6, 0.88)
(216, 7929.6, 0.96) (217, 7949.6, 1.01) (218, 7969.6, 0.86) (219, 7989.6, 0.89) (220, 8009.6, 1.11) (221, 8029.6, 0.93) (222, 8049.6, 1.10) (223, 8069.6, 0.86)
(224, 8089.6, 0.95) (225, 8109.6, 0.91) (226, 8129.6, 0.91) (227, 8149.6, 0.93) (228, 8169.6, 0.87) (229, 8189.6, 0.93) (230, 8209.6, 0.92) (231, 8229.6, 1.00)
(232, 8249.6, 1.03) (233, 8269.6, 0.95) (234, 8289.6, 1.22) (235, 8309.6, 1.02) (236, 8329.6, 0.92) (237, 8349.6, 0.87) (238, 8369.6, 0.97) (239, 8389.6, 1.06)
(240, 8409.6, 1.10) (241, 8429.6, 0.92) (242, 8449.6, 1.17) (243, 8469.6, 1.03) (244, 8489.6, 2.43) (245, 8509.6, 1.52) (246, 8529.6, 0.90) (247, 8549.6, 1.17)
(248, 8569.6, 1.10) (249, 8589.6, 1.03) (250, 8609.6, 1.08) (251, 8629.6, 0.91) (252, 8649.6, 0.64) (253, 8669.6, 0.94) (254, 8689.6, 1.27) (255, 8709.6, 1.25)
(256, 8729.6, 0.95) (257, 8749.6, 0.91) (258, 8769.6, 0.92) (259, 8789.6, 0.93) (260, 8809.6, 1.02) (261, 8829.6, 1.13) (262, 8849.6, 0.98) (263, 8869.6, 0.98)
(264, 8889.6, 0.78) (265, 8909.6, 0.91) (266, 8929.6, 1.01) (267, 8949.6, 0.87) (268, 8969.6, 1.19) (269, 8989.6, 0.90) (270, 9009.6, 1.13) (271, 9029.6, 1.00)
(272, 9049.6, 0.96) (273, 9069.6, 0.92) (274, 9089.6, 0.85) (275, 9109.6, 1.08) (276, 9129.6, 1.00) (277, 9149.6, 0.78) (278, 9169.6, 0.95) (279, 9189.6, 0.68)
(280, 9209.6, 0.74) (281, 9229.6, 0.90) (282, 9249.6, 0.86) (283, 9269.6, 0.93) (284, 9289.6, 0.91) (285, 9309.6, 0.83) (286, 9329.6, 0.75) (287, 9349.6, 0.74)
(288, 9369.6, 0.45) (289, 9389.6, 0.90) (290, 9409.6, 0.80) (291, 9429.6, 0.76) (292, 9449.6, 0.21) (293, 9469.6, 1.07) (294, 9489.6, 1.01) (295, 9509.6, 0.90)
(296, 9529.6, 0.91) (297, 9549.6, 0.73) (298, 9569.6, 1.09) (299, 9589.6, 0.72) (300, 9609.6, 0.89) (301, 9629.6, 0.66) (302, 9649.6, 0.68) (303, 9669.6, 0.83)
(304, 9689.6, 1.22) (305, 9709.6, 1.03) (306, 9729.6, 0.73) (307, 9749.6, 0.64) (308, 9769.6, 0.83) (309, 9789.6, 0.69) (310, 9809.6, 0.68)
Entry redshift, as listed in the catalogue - 0.29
